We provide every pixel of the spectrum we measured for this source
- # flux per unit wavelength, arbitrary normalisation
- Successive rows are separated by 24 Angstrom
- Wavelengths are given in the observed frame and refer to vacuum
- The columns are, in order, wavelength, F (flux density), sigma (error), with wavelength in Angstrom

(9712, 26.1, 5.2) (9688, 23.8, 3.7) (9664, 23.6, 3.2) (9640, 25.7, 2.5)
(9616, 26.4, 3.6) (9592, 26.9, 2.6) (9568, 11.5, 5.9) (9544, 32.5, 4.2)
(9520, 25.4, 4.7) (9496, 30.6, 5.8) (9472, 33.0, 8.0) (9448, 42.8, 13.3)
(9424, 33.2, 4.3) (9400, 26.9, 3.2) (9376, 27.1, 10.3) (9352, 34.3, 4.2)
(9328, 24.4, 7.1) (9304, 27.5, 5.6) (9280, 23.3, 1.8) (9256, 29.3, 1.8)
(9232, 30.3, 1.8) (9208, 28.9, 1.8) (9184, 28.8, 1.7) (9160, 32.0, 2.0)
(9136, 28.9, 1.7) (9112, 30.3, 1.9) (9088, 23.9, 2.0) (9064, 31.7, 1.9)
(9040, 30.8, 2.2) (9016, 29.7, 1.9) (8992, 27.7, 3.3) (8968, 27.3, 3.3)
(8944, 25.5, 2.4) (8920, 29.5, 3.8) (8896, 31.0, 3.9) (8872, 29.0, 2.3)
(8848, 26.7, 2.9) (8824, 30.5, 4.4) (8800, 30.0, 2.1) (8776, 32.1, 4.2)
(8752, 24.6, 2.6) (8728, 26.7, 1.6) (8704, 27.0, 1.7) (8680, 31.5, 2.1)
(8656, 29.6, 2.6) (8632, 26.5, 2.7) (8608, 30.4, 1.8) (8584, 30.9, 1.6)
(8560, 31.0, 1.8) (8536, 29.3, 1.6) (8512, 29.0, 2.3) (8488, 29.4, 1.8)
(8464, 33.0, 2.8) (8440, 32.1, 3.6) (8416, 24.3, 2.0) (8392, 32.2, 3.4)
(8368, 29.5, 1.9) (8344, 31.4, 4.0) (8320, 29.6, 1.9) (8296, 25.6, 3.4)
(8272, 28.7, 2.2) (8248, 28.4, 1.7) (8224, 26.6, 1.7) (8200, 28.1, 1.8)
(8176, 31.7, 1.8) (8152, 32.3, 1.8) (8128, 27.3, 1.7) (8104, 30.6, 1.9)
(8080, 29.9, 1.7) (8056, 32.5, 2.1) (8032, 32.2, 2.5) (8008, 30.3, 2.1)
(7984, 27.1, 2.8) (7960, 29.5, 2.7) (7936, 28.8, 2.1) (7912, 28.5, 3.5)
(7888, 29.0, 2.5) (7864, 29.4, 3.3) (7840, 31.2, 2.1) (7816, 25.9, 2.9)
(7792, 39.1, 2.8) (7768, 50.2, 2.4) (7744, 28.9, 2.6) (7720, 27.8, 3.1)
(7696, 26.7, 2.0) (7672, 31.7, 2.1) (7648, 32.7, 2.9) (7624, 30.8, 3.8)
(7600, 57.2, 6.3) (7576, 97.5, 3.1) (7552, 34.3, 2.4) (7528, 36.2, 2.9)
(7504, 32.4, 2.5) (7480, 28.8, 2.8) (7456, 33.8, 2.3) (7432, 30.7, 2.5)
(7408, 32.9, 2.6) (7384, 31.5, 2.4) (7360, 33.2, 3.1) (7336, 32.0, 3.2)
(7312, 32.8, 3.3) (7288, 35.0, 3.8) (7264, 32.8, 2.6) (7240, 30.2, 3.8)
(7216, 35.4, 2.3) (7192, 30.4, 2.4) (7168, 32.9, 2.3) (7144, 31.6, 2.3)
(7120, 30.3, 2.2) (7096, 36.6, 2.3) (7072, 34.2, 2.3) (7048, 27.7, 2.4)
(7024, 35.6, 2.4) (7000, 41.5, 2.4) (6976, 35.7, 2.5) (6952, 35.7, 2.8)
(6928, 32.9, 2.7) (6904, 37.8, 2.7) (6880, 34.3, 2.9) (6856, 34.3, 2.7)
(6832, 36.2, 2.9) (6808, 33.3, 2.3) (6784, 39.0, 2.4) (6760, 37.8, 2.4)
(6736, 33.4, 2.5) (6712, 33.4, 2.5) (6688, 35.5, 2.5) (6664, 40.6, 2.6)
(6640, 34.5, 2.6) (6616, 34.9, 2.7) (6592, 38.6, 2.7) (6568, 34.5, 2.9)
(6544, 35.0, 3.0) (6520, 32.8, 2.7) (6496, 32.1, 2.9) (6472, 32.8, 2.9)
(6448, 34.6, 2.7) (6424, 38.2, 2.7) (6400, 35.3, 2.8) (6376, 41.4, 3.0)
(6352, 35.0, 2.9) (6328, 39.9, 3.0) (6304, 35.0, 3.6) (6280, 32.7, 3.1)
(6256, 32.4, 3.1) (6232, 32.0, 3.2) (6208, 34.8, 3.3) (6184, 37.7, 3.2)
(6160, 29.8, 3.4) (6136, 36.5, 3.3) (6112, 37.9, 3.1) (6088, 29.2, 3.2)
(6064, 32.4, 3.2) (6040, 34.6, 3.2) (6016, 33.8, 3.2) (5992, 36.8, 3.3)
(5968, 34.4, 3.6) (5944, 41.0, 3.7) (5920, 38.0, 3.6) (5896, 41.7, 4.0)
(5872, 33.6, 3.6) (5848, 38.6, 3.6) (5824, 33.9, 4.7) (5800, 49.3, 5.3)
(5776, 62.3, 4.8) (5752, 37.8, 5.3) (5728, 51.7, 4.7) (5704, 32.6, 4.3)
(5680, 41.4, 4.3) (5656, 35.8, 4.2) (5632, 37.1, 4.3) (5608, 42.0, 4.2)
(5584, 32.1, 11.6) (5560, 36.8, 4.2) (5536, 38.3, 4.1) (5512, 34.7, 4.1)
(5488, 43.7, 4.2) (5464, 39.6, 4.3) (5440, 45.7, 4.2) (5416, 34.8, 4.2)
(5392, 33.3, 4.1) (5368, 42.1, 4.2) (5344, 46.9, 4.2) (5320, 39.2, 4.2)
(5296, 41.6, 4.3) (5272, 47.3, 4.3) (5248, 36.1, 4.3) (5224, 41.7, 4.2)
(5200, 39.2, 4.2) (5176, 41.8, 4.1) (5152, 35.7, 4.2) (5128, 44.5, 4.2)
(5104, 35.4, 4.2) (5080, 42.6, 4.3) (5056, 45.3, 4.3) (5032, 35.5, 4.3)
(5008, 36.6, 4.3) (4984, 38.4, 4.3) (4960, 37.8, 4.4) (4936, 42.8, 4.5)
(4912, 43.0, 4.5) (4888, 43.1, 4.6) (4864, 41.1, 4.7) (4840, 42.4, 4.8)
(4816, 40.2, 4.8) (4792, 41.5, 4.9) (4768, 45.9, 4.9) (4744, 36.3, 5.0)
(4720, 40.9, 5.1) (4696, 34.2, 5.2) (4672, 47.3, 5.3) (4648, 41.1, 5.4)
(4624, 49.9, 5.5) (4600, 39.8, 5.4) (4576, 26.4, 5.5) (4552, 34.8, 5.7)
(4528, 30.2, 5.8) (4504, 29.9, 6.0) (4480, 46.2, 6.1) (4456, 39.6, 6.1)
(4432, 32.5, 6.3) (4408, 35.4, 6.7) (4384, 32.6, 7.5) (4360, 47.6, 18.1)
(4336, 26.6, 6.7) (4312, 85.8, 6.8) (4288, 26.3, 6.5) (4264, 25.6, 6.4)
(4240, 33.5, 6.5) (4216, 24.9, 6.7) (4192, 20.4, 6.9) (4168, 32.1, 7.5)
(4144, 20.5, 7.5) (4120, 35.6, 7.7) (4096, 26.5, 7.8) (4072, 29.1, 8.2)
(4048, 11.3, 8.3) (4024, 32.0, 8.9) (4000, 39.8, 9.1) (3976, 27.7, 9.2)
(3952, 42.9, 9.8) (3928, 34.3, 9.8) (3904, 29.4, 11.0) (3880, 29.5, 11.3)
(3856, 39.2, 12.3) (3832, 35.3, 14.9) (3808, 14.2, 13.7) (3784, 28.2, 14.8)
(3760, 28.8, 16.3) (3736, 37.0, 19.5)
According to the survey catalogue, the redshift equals 0.156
